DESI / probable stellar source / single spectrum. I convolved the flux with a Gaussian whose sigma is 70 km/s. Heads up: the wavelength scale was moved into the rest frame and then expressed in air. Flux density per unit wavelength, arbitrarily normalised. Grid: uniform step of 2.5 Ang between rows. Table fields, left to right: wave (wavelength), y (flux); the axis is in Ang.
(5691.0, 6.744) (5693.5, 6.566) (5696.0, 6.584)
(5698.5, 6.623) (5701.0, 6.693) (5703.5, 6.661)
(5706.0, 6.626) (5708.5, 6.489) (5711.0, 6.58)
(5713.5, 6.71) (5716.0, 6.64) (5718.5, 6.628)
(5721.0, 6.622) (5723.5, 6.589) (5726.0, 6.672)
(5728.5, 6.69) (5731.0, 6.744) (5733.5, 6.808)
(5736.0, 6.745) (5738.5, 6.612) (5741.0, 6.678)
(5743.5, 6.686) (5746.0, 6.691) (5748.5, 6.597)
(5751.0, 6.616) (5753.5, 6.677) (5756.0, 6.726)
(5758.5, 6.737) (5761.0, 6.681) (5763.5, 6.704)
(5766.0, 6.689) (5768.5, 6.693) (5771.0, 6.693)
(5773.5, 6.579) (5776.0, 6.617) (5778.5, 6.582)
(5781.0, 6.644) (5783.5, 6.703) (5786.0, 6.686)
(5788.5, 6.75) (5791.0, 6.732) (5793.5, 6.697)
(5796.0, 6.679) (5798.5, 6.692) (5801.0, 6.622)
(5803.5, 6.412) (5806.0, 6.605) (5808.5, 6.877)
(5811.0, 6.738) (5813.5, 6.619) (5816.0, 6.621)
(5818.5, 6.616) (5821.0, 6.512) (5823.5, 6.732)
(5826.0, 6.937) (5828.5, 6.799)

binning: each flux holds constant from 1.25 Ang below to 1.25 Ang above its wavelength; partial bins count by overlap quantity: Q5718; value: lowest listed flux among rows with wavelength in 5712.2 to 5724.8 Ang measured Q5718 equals 6.589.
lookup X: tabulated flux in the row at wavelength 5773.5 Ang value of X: 6.579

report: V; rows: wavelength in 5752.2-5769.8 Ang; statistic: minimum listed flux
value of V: 6.677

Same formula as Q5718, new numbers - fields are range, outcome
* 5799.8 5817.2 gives 6.412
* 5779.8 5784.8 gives 6.644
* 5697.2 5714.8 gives 6.489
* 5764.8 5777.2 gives 6.579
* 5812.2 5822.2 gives 6.512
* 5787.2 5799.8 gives 6.679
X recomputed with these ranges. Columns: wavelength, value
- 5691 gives 6.744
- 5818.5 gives 6.616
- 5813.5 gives 6.619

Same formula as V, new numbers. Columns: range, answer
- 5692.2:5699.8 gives 6.566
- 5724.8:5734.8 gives 6.672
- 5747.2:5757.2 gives 6.597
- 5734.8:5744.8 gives 6.612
